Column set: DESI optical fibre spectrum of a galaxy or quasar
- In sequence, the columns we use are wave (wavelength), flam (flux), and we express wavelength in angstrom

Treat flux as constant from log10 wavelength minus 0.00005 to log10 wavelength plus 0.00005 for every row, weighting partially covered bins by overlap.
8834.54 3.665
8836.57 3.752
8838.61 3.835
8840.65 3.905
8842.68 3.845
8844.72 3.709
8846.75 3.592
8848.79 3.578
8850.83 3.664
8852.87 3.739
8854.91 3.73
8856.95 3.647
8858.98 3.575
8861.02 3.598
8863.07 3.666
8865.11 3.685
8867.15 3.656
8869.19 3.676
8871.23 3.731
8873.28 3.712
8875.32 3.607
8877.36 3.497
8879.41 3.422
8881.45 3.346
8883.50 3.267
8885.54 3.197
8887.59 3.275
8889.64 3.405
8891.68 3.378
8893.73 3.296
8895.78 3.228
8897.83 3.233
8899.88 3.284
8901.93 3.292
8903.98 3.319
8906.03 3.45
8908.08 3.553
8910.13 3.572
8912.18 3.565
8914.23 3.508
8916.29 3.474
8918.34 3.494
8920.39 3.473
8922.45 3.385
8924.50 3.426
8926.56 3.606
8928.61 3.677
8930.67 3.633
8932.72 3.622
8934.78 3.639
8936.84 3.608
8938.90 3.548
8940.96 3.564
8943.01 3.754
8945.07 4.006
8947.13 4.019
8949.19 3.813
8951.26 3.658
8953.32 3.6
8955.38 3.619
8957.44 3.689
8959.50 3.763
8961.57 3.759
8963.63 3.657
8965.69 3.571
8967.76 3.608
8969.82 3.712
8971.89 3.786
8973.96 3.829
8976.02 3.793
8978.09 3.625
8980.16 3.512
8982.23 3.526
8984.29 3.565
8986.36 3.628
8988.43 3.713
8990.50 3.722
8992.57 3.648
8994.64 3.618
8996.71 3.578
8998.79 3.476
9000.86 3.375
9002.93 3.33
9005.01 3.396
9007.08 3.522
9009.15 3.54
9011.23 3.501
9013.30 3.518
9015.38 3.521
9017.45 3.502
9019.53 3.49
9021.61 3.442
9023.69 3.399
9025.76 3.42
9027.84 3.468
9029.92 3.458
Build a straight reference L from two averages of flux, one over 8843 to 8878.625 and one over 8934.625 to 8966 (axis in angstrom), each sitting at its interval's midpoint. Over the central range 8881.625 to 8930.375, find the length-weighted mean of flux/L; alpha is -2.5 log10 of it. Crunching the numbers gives 0.08 mag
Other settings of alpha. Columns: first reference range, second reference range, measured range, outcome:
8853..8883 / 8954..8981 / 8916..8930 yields 0.043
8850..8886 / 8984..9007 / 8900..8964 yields -0.010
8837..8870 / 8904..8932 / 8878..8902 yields 0.092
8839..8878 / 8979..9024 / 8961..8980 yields -0.041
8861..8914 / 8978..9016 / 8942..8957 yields -0.081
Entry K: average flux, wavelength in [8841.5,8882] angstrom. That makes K 3.64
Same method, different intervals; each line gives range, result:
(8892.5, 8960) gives 3.55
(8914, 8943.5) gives 3.56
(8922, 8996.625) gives 3.67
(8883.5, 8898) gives 3.29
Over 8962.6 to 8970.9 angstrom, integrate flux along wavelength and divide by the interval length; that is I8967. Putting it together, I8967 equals 3.64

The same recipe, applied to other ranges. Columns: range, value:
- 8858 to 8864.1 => 3.61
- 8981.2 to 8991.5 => 3.63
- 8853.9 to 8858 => 3.7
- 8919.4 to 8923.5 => 3.43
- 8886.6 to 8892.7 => 3.36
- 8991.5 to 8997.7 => 3.62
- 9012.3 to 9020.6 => 3.51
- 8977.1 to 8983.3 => 3.56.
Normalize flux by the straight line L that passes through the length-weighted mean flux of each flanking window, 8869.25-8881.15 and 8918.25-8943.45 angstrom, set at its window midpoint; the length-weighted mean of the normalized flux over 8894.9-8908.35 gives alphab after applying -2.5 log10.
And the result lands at 0.08 mag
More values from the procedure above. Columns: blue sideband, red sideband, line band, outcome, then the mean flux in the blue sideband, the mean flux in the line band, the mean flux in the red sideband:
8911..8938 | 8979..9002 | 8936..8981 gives -0.04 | 3.55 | 3.71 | 3.58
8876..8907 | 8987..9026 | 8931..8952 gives -0.09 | 3.33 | 3.72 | 3.51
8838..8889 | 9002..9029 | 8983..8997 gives -0.05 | 3.6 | 3.64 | 3.47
